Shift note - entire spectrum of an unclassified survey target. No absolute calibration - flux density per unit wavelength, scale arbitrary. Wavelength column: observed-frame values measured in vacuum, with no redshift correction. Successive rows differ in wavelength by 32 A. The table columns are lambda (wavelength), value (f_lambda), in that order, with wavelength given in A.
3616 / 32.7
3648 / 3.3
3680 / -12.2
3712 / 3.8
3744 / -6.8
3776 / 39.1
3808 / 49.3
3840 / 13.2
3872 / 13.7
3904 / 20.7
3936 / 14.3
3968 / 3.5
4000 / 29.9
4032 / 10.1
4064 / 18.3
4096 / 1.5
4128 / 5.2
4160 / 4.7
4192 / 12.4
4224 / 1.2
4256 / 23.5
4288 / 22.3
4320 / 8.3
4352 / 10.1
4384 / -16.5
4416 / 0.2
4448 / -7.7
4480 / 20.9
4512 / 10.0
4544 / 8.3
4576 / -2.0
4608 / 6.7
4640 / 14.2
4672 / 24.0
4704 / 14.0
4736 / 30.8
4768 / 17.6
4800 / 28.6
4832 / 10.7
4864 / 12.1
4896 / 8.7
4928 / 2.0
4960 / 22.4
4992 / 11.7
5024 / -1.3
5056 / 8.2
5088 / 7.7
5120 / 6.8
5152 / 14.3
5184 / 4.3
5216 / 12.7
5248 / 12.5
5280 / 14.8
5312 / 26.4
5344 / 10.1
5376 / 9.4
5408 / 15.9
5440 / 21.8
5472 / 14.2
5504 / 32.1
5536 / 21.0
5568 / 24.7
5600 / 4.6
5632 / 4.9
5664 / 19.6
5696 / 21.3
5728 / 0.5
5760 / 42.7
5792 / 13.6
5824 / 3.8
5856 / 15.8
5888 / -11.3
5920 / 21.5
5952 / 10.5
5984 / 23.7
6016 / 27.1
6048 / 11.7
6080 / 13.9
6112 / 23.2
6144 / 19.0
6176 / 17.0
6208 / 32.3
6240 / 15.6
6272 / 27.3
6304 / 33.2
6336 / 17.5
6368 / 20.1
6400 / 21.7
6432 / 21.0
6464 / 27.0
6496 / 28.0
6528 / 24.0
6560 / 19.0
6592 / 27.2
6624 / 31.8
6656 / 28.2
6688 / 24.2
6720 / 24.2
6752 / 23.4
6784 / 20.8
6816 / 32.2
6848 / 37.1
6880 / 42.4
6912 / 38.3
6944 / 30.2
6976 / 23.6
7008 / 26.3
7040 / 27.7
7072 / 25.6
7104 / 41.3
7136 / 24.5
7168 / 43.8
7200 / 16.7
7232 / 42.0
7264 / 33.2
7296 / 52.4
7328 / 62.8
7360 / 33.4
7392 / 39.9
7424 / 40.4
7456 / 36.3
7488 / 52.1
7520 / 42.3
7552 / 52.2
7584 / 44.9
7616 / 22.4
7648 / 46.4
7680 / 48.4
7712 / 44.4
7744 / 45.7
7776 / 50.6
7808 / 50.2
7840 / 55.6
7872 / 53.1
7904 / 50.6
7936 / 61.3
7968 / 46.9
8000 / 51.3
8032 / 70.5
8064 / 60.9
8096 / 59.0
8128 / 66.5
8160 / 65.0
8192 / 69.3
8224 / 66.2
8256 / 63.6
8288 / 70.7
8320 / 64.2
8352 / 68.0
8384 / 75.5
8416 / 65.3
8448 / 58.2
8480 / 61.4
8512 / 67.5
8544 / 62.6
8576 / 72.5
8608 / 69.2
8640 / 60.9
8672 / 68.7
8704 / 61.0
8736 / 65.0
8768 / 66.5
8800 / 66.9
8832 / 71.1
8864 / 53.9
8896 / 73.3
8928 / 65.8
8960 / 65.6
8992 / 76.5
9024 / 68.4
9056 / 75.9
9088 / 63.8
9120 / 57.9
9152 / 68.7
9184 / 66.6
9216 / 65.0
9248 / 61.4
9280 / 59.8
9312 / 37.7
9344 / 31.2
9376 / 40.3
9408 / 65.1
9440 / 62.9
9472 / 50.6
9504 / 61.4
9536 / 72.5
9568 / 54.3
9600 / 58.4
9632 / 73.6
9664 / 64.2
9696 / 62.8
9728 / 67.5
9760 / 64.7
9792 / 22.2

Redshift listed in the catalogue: 0.82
